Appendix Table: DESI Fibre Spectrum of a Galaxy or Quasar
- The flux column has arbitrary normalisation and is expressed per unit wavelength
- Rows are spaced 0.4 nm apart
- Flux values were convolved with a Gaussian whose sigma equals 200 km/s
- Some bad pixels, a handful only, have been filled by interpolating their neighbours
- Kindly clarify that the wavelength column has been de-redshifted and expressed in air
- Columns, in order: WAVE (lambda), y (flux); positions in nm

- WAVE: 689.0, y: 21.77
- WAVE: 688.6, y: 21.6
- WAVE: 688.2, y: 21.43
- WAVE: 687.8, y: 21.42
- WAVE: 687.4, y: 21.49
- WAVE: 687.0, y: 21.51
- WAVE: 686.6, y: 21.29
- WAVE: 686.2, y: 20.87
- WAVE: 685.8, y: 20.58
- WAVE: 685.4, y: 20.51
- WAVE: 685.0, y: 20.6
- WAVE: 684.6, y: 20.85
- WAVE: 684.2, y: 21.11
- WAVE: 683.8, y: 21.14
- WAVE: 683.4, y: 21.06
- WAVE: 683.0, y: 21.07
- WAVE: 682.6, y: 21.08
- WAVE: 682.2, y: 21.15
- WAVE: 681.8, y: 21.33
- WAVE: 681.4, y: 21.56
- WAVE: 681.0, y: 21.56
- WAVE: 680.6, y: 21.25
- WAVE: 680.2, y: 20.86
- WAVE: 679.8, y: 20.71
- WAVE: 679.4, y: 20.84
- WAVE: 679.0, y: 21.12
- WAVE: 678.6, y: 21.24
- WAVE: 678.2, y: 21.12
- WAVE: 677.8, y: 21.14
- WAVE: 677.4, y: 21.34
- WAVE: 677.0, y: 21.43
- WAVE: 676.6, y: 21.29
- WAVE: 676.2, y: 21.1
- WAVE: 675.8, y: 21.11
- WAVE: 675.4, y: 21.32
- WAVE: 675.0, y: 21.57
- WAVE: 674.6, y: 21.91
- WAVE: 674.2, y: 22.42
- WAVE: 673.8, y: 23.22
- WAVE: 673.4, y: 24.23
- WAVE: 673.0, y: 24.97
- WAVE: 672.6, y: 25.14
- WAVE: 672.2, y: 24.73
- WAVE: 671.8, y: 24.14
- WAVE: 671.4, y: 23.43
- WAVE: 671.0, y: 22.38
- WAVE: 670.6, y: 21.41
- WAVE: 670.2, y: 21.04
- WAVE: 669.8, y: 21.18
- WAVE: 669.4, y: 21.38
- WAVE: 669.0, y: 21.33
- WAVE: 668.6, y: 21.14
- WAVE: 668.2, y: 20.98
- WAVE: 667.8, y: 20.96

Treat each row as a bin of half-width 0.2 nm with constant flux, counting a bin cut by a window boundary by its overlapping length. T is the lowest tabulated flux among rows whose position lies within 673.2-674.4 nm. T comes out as 22.42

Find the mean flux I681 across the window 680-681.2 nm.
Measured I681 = 21.2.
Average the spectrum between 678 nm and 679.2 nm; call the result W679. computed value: 21.2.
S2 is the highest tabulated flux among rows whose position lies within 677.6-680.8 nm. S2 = 21.25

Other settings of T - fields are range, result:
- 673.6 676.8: 21.1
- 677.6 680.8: 20.71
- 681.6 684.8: 20.85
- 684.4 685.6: 20.51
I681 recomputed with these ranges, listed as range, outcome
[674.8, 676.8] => 21.3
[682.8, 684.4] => 21.1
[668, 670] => 21.2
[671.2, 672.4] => 24.1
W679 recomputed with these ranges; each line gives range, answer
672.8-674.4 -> 23.7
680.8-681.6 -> 21.6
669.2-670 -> 21.3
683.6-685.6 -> 20.8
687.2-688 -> 21.5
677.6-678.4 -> 21.1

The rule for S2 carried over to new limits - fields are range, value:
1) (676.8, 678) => 21.43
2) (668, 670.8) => 21.41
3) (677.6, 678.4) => 21.14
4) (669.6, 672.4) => 24.73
